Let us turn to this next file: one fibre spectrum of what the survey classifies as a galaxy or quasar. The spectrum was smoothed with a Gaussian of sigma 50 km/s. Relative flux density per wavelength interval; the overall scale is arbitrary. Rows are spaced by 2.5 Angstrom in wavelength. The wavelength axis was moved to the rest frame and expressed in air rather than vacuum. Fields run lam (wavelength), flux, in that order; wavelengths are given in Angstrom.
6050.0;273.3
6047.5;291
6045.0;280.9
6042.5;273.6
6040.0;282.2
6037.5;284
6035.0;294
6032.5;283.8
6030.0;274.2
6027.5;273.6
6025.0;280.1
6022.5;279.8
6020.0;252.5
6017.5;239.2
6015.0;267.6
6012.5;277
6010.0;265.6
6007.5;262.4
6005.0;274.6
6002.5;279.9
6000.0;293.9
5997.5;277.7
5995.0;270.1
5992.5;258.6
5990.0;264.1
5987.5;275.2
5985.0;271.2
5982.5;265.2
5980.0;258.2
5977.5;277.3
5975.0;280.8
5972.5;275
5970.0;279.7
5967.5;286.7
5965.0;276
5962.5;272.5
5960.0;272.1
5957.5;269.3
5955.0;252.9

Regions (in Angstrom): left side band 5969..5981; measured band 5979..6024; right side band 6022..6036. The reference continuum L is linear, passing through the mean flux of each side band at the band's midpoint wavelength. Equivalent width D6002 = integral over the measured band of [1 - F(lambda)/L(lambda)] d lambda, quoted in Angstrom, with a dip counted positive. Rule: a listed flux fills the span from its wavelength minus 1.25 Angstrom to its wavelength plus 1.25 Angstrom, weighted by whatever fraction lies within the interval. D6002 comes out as 1.44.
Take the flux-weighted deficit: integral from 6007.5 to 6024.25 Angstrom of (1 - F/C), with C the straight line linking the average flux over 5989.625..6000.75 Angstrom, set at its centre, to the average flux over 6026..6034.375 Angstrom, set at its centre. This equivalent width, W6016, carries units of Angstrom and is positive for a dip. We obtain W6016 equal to 0.7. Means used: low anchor 273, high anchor 279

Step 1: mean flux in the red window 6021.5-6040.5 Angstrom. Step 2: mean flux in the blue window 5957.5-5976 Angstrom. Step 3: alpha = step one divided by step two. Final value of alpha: 1.02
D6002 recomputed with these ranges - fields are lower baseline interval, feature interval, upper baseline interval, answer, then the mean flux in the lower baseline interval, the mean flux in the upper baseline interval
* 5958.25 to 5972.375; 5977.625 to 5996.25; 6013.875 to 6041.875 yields 0.61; 277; 274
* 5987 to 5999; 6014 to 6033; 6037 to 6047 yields 0.56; 269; 281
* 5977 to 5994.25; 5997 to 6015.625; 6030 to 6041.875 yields -0.08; 267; 284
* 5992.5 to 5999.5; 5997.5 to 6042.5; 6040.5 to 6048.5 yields 0.48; 273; 282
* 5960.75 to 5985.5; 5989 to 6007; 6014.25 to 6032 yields -0.19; 274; 267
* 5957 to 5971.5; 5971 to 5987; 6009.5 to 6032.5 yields 0.16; 276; 269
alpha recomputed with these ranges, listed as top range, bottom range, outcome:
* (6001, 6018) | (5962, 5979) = 0.96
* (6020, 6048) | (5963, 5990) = 1.02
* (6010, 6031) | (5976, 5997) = 1.00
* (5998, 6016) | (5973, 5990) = 1.01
